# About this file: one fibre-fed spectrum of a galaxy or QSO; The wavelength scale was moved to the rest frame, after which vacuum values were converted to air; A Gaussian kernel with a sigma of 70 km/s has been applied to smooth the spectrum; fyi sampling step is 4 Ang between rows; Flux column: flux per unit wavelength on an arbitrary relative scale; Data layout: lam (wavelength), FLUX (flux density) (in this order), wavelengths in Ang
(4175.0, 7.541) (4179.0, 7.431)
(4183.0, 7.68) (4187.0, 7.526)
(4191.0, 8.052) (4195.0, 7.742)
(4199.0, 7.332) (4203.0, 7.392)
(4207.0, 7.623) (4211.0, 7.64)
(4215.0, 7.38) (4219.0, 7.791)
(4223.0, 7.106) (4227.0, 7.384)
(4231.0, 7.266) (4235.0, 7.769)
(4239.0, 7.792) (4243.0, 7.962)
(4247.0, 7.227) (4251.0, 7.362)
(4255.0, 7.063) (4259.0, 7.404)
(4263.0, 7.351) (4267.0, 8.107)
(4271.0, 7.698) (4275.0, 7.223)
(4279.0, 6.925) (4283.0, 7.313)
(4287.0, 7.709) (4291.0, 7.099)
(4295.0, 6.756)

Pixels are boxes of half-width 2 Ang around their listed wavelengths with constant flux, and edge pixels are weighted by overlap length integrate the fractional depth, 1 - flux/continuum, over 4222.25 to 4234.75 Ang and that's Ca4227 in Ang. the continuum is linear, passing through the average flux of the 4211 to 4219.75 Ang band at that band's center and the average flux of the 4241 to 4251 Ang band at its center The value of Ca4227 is 0.4 Ang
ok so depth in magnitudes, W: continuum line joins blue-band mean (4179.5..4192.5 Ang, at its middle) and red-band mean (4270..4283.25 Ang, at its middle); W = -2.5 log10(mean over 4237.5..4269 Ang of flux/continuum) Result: -0.02 mag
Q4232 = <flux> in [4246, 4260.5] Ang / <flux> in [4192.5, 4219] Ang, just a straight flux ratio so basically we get 1.0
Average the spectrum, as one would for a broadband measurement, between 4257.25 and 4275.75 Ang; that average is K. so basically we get 7.58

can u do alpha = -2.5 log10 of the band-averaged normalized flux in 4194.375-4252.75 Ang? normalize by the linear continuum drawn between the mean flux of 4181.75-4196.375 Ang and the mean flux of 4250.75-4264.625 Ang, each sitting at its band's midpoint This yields 0.00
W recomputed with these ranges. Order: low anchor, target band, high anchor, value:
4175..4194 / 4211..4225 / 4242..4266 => 0.01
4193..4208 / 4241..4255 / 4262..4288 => 0.01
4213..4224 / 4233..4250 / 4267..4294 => -0.04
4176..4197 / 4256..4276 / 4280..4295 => -0.03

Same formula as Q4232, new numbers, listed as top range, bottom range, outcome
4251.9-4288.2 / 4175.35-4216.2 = 0.98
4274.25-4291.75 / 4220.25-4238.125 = 0.98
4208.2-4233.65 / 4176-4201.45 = 0.98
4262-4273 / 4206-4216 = 1.03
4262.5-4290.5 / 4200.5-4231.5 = 1.00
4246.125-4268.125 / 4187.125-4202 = 0.97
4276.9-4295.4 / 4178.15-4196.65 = 0.93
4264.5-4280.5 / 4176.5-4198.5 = 0.98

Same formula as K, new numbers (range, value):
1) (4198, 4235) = 7.46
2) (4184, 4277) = 7.53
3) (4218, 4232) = 7.37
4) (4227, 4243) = 7.62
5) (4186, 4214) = 7.61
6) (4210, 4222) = 7.56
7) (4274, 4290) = 7.28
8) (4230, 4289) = 7.48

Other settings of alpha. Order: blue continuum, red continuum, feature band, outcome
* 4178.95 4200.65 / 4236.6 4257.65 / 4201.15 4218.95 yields 0.01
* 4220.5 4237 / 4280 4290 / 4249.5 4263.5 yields 0.02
